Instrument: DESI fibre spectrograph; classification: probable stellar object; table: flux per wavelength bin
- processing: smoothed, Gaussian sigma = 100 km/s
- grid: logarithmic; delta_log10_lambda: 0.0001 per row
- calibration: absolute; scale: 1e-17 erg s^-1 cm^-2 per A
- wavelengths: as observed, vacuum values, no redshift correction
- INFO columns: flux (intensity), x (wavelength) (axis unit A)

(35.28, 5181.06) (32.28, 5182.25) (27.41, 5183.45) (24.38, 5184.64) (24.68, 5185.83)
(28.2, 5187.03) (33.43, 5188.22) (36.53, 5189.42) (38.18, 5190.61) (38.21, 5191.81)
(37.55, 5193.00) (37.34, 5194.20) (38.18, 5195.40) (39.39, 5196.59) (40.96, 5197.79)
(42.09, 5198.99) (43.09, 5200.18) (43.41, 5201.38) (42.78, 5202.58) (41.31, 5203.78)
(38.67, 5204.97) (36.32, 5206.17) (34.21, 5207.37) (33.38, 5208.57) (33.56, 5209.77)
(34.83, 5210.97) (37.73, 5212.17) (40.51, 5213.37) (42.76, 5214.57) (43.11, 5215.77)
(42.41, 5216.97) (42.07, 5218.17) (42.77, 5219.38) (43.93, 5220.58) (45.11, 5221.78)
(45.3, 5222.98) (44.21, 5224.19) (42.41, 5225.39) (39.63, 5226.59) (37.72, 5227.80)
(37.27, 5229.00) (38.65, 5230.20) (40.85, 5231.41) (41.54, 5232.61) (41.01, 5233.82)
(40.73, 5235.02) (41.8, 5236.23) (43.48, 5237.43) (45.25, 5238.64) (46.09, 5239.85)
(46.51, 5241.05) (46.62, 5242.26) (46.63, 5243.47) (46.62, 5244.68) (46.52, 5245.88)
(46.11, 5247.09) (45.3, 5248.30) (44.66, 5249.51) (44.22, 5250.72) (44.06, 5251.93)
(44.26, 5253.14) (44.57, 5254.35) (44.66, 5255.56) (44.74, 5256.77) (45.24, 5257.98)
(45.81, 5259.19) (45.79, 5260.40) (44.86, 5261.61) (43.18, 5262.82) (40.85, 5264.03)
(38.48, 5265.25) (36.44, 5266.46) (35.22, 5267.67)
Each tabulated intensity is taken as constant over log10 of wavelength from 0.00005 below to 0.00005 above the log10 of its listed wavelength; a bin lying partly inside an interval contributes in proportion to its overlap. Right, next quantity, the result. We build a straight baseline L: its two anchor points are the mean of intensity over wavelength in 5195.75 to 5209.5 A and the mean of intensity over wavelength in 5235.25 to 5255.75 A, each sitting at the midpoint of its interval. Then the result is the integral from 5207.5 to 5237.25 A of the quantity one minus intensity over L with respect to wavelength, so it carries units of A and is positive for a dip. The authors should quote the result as 1.09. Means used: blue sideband 39.4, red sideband 45.1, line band 40.5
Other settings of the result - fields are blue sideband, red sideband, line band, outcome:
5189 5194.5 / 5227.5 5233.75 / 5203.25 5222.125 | -0.4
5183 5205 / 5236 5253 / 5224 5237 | 0.7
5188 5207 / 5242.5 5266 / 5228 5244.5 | 0.0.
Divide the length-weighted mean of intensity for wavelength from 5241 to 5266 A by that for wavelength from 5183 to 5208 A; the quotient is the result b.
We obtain 1.2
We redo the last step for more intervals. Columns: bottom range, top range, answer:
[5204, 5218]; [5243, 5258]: 1.18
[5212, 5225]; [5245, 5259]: 1.05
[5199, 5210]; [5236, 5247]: 1.17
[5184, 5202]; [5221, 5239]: 1.15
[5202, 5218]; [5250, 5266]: 1.13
